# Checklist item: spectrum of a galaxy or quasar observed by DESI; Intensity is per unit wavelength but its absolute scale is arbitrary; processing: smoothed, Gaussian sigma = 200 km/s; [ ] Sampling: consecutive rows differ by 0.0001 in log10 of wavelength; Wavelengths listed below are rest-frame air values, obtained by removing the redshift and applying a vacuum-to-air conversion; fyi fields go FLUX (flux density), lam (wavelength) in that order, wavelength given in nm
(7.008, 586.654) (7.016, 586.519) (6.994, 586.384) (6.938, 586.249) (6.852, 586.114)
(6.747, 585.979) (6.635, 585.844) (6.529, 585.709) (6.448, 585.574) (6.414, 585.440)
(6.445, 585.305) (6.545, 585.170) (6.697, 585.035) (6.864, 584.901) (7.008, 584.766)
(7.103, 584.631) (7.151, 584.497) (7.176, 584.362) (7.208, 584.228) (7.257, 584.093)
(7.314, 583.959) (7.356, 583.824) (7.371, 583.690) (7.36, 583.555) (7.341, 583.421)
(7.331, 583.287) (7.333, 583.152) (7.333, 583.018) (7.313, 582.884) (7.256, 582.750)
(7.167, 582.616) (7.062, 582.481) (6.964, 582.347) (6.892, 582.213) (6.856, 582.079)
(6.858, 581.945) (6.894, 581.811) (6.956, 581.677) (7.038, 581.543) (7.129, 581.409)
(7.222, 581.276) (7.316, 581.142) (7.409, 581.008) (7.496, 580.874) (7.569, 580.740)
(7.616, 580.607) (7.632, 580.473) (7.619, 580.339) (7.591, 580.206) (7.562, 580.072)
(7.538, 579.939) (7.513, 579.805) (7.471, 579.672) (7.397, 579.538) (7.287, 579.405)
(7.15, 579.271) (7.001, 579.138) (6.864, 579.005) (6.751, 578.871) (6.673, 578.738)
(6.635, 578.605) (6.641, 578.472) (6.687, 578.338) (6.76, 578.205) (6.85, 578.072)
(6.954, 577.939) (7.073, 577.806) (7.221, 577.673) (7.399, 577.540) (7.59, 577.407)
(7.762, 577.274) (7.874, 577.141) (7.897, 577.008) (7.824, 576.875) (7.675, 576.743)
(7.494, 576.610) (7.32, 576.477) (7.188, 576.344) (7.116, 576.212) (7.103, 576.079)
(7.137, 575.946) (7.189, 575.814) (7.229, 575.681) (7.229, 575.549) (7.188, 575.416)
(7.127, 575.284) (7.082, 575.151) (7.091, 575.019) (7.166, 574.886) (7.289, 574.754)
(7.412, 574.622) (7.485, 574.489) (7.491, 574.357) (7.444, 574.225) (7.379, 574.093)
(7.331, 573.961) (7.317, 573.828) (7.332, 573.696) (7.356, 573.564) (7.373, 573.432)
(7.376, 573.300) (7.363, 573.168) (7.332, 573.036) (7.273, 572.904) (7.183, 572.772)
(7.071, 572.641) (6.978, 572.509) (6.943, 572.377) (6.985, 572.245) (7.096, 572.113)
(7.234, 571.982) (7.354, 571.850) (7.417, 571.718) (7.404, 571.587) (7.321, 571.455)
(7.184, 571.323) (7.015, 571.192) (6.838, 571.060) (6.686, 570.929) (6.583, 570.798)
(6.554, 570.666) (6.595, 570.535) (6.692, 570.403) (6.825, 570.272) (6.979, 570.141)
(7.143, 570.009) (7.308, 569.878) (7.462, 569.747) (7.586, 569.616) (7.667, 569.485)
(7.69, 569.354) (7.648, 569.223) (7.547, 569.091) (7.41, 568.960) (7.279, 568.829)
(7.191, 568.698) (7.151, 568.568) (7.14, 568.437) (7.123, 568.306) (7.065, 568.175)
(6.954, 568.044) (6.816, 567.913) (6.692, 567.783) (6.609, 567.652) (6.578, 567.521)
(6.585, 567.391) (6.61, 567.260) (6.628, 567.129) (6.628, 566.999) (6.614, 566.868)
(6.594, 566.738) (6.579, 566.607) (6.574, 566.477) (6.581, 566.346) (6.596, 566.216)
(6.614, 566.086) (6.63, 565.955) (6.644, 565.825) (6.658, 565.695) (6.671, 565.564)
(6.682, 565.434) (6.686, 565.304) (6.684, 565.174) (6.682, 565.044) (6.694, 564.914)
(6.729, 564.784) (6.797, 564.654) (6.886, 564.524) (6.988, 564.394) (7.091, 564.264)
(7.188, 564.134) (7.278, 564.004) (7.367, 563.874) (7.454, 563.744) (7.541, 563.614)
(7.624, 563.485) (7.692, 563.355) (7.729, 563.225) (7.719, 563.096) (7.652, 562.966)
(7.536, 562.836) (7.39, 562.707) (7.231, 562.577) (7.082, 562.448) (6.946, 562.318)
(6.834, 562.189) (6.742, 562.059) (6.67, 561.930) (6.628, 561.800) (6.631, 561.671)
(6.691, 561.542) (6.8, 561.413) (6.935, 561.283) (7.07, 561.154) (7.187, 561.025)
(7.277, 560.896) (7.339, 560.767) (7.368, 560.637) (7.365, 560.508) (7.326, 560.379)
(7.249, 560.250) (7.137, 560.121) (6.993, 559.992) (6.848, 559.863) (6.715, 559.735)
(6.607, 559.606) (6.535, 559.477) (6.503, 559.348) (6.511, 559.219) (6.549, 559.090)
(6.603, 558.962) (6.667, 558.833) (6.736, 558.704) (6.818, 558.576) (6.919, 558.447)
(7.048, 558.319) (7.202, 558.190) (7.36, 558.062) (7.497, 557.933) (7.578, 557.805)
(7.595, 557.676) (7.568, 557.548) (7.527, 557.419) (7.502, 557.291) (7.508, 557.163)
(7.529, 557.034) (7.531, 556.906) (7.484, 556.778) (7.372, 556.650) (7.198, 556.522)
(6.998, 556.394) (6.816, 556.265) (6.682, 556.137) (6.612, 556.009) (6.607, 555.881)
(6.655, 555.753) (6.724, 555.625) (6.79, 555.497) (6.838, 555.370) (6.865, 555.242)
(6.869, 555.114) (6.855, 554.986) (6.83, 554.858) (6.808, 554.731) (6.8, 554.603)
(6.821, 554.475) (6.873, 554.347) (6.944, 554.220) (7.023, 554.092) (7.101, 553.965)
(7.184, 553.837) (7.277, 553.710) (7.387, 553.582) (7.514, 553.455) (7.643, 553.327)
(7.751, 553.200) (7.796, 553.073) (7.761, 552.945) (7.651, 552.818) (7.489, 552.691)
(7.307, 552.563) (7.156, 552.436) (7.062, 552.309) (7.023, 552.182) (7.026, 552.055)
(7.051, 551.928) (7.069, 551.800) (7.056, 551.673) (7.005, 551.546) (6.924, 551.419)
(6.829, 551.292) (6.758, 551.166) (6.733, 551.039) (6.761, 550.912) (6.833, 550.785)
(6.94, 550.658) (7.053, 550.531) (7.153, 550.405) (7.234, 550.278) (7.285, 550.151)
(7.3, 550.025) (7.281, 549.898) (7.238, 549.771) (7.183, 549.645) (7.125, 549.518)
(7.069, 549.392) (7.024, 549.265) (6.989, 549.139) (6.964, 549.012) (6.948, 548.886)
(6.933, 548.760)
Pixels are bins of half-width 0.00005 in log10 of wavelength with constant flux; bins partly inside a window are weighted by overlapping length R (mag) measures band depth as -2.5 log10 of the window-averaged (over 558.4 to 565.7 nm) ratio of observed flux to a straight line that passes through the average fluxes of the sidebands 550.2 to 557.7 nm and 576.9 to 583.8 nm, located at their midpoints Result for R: 0.02 mag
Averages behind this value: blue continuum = 7.11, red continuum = 7.23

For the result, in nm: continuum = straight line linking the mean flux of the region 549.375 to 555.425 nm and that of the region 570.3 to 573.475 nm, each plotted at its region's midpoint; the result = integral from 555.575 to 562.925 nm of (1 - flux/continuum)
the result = 0.06 nm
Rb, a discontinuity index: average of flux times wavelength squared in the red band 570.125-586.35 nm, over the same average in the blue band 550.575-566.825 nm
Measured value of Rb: 1.1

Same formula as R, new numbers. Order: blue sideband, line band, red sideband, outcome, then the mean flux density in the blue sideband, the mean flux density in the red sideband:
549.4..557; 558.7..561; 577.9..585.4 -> 0.03 mag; 7.09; 7.14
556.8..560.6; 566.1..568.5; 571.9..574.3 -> 0.07 mag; 7.09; 7.25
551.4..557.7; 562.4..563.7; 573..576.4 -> -0.05 mag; 7.15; 7.27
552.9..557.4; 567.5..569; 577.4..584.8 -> 0.02 mag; 7.11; 7.19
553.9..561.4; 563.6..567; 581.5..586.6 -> 0.03 mag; 7.02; 7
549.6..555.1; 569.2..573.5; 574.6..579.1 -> 0.00 mag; 7.13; 7.19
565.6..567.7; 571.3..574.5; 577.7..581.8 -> -0.06 mag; 6.61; 7.18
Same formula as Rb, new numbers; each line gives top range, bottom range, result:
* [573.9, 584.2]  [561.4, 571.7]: 1.08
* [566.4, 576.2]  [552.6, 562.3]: 1.06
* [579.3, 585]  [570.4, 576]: 1.04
